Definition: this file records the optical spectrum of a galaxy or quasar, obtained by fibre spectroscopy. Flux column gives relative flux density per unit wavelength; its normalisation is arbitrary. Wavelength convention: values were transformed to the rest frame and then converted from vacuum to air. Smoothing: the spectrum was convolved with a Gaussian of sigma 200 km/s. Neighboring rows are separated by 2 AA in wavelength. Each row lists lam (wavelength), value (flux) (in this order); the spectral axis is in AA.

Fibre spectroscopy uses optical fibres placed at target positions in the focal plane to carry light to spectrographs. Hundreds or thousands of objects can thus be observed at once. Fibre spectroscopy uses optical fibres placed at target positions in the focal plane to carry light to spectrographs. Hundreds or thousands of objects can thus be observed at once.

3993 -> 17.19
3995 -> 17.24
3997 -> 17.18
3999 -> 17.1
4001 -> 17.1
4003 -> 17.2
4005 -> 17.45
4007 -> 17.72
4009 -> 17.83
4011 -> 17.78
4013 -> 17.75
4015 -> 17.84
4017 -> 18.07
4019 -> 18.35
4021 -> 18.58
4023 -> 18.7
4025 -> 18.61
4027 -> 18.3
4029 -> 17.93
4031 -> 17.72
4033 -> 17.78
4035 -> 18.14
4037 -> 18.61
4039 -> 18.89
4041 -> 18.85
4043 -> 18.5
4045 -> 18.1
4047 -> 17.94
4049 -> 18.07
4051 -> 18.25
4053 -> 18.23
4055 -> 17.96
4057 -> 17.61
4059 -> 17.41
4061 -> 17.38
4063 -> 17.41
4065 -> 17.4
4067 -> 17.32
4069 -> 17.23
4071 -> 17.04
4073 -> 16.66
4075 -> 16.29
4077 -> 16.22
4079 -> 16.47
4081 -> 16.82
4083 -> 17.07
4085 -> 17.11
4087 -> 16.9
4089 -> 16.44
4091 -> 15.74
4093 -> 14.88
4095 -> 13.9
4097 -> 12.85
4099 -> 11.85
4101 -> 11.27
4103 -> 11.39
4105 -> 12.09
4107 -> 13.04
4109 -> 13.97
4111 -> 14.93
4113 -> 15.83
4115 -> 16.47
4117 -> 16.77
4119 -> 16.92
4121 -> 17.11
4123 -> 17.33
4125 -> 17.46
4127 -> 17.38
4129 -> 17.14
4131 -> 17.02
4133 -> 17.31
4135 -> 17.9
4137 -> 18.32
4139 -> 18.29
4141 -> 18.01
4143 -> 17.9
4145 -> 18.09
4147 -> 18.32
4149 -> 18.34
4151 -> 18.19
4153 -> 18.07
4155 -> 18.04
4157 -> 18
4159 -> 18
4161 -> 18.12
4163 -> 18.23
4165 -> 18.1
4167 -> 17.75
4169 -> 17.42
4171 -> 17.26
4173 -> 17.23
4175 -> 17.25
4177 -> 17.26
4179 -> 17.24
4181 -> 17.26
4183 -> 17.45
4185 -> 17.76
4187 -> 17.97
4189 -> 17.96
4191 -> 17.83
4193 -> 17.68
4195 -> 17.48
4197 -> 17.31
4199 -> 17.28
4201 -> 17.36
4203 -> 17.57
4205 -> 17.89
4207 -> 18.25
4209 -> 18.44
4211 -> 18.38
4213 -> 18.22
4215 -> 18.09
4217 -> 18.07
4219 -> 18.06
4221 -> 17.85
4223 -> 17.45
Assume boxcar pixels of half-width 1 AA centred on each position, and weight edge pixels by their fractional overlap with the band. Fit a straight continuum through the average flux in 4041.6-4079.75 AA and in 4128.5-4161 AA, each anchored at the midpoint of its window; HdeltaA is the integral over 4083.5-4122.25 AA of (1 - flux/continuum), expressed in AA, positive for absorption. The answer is 6.5 AA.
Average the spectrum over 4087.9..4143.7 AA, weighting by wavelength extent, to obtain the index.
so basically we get 15.7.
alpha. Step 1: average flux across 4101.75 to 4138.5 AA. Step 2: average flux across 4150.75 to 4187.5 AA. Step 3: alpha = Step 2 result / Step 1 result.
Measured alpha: 1.1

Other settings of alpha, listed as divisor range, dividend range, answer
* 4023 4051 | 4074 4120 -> 0.82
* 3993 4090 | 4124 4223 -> 1.01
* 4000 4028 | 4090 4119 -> 0.78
